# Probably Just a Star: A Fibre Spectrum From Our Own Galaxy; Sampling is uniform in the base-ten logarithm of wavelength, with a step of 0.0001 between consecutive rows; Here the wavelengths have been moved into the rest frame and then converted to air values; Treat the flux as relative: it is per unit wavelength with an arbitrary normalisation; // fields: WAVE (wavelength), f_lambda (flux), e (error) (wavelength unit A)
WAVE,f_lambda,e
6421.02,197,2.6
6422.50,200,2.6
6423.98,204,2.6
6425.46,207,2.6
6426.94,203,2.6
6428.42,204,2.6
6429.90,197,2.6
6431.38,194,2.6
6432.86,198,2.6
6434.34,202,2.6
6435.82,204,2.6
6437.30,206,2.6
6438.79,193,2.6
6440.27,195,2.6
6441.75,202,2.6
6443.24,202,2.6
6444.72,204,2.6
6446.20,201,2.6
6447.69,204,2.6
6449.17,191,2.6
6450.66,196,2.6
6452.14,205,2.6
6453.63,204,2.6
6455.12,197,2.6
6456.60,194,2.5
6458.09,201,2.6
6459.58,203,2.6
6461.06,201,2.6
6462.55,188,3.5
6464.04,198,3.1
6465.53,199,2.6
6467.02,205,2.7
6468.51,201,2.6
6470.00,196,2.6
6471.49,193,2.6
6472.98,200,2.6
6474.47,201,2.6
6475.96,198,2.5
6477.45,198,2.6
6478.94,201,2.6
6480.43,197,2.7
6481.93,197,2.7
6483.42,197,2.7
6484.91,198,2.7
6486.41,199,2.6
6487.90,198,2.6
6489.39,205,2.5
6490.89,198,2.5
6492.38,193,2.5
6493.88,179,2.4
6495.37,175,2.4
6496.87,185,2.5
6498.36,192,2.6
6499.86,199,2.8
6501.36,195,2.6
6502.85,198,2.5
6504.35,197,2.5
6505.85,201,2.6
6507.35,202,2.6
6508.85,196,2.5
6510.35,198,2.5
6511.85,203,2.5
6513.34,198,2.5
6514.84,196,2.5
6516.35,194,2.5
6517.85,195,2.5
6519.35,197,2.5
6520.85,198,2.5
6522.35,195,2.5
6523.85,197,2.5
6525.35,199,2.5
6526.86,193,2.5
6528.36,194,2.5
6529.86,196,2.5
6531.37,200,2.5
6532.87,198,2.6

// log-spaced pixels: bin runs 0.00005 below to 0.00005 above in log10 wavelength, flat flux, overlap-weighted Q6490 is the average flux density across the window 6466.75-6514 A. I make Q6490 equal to 197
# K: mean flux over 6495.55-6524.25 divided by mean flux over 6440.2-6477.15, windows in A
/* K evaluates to 1.0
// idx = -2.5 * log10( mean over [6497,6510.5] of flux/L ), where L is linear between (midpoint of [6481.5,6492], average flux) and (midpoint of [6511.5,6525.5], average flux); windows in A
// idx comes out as 0.01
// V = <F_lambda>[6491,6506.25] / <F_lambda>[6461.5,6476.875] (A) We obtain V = 0.97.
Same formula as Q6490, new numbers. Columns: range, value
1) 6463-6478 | 199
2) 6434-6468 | 200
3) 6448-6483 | 198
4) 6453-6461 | 200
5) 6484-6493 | 199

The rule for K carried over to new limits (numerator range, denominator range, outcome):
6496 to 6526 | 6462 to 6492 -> 0.99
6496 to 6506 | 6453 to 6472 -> 0.98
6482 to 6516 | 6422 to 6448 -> 0.97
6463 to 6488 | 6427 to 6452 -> 0.99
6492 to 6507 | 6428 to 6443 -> 0.96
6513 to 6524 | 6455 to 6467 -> 0.99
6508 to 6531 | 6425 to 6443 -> 0.98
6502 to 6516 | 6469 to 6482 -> 1.00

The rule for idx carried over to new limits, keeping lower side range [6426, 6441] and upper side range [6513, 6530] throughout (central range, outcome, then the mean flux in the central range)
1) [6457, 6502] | 0.01 mag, 196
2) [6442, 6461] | -0.01 mag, 200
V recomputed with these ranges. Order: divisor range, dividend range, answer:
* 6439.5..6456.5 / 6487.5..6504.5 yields 0.96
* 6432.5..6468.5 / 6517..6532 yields 0.98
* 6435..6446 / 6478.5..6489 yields 0.99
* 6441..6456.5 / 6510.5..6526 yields 0.98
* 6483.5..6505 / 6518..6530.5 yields 1.01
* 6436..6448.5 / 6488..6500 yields 0.95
